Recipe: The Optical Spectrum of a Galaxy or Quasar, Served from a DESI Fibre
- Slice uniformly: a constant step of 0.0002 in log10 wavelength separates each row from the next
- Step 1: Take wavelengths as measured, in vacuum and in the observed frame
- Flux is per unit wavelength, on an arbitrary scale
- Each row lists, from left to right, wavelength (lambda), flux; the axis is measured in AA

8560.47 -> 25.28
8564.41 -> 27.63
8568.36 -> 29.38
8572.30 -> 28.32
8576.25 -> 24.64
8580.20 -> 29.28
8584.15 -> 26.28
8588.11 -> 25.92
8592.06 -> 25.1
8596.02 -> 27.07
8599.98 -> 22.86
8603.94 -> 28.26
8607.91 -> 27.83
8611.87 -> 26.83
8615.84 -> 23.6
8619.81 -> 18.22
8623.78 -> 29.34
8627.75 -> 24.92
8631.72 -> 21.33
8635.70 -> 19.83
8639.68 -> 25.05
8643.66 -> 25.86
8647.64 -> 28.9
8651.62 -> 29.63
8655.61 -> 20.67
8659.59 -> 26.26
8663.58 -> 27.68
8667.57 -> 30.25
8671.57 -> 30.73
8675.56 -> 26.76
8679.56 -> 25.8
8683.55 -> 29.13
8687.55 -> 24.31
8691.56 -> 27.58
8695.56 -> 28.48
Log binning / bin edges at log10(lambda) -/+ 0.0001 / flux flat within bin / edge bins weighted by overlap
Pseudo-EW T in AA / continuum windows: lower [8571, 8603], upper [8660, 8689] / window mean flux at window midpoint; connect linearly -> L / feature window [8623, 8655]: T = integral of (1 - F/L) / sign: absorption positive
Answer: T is 2.2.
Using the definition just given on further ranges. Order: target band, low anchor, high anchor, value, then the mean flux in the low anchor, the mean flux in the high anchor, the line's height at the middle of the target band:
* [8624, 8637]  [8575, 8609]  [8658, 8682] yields 1.9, 26.4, 28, 27.1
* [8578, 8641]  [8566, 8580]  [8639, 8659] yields 4.3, 27.7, 26.1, 26.9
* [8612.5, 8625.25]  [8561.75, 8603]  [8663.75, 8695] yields 1.5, 26.7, 27.8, 27.1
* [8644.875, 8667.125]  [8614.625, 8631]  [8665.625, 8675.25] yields 0.9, 23.8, 29.8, 28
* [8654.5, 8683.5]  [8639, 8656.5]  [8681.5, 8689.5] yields -0.7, 26.4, 26.8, 26.6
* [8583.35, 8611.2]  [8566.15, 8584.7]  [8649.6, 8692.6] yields 1.4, 27.7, 27.2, 27.6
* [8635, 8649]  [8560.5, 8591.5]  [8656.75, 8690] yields 1.1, 27.1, 27.4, 27.3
